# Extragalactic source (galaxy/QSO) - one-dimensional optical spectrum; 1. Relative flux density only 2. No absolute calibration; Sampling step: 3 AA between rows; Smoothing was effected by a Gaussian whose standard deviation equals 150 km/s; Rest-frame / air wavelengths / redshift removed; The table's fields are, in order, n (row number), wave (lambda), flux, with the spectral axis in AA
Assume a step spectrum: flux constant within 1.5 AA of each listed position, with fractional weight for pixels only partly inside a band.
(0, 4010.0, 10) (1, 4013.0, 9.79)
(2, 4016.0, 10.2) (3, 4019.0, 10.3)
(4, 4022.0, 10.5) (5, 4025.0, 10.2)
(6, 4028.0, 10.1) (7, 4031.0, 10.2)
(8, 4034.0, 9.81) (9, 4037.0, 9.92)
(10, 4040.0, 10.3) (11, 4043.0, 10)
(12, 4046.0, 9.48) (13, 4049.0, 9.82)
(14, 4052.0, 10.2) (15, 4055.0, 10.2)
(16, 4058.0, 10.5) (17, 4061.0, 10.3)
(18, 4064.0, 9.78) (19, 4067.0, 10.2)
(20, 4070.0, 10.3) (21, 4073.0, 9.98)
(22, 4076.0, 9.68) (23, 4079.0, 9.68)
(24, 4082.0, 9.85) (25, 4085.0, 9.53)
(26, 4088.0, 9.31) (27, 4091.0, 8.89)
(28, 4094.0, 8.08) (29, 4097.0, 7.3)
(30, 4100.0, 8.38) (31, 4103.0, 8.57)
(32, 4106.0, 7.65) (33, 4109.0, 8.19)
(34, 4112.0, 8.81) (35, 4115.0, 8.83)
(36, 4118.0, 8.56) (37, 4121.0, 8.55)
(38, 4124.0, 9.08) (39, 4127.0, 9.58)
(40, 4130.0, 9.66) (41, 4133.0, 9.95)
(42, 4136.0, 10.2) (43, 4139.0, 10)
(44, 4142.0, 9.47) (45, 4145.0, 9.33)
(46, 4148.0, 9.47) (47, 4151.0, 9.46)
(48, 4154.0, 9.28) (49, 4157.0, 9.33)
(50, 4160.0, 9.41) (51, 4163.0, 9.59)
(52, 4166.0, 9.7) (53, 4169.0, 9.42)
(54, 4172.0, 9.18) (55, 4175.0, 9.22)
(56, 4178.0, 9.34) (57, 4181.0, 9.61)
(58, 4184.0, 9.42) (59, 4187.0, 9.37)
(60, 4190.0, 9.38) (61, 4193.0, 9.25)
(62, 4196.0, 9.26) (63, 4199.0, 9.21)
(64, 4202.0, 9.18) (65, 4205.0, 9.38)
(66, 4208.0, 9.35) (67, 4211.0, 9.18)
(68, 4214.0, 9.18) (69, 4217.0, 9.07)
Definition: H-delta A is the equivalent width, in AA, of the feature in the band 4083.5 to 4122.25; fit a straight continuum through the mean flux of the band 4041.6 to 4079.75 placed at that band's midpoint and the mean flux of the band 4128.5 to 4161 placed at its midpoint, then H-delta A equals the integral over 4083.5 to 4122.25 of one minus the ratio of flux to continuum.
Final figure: 5.1 AA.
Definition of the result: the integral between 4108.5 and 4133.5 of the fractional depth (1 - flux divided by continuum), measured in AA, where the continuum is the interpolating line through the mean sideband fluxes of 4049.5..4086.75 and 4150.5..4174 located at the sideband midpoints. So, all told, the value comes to 1.7 AA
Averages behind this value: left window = 10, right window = 9.42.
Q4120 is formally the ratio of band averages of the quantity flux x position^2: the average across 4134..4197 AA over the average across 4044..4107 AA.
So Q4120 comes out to 1.05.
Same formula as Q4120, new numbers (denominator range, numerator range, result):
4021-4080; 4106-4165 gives 0.96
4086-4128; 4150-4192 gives 1.13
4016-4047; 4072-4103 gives 0.92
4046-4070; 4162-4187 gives 0.99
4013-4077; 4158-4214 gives 0.99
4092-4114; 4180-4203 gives 1.19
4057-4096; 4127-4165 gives 1.03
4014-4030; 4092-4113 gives 0.83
